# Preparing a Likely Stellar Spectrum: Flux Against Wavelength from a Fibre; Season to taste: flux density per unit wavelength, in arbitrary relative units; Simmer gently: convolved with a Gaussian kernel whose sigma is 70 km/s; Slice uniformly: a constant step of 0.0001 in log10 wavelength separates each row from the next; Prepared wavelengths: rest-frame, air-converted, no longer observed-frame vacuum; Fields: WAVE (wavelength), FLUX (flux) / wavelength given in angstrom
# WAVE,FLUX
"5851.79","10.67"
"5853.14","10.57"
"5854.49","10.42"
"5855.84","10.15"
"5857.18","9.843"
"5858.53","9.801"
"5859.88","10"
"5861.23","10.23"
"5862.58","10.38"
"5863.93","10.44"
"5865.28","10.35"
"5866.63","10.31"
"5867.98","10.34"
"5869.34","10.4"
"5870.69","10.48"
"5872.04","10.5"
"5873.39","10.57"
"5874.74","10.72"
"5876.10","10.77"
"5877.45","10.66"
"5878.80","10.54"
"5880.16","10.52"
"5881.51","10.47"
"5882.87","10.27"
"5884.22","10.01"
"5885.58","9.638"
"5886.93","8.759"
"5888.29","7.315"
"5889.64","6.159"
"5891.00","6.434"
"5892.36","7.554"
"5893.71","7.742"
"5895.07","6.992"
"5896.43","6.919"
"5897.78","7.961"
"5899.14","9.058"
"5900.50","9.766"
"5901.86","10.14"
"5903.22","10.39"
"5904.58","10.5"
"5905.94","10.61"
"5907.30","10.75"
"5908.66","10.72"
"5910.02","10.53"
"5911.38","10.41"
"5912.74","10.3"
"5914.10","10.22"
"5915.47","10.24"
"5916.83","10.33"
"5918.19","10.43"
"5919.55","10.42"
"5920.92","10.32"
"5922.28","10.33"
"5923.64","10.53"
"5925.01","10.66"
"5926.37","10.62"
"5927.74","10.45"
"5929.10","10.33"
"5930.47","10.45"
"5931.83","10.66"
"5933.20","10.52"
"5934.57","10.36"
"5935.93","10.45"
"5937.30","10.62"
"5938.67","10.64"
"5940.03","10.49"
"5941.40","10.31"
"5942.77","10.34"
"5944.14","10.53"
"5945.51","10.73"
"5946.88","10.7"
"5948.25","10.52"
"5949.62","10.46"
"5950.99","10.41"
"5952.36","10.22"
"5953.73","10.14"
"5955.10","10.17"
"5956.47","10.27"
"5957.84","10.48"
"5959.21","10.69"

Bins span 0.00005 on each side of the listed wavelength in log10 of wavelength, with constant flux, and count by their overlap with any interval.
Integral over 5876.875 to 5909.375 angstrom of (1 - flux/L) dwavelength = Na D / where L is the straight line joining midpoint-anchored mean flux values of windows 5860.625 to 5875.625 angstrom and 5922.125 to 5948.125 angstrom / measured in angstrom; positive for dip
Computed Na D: 4.05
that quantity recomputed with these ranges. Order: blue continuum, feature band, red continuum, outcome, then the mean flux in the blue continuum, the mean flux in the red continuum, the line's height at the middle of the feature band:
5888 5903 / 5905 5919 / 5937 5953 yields -2.7 angstrom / 7.92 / 10.5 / 8.78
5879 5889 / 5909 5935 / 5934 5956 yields -0.8 angstrom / 9.6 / 10.4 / 10.1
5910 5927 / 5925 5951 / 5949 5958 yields -0.4 angstrom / 10.4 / 10.3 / 10.3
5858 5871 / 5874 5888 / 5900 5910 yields 0.2 angstrom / 10.3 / 10.4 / 10.3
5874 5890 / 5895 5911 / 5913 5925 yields 0.7 angstrom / 9.73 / 10.4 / 10.1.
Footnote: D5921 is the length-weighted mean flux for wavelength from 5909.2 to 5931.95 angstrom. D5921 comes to 10.4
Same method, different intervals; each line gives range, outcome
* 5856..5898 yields 9.48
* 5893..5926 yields 9.85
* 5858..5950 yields 9.99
